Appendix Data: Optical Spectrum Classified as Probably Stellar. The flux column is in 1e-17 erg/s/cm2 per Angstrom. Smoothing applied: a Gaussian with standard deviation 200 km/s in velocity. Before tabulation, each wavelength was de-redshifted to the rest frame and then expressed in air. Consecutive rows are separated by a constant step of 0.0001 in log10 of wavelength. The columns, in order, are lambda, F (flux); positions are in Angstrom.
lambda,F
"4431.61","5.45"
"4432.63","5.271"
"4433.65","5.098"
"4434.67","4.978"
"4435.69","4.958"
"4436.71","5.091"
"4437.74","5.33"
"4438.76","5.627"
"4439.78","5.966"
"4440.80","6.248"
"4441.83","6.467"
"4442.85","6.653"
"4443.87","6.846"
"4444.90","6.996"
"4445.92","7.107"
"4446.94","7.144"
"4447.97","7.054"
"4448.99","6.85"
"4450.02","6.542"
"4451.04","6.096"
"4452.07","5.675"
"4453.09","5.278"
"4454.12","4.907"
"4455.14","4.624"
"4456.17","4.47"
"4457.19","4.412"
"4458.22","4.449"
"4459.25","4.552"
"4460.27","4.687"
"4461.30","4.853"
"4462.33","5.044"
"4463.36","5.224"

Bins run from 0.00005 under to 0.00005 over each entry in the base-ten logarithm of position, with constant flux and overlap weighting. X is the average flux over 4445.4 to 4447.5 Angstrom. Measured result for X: 7.13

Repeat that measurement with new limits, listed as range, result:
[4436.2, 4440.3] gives 5.5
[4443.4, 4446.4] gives 6.98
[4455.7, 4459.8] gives 4.48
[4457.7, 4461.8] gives 4.63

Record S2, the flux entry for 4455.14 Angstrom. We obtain 4.624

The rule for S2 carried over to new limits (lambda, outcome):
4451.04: 6.096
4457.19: 4.412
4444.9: 6.996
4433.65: 5.098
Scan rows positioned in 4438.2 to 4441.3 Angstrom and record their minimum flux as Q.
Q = 5.627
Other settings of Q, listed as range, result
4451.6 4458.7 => 4.412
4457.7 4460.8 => 4.449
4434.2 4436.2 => 4.958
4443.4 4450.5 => 6.542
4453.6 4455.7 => 4.624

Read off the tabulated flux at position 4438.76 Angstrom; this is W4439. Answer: 5.627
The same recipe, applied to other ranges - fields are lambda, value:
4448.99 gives 6.85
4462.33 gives 5.044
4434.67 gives 4.978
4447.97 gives 7.054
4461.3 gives 4.853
